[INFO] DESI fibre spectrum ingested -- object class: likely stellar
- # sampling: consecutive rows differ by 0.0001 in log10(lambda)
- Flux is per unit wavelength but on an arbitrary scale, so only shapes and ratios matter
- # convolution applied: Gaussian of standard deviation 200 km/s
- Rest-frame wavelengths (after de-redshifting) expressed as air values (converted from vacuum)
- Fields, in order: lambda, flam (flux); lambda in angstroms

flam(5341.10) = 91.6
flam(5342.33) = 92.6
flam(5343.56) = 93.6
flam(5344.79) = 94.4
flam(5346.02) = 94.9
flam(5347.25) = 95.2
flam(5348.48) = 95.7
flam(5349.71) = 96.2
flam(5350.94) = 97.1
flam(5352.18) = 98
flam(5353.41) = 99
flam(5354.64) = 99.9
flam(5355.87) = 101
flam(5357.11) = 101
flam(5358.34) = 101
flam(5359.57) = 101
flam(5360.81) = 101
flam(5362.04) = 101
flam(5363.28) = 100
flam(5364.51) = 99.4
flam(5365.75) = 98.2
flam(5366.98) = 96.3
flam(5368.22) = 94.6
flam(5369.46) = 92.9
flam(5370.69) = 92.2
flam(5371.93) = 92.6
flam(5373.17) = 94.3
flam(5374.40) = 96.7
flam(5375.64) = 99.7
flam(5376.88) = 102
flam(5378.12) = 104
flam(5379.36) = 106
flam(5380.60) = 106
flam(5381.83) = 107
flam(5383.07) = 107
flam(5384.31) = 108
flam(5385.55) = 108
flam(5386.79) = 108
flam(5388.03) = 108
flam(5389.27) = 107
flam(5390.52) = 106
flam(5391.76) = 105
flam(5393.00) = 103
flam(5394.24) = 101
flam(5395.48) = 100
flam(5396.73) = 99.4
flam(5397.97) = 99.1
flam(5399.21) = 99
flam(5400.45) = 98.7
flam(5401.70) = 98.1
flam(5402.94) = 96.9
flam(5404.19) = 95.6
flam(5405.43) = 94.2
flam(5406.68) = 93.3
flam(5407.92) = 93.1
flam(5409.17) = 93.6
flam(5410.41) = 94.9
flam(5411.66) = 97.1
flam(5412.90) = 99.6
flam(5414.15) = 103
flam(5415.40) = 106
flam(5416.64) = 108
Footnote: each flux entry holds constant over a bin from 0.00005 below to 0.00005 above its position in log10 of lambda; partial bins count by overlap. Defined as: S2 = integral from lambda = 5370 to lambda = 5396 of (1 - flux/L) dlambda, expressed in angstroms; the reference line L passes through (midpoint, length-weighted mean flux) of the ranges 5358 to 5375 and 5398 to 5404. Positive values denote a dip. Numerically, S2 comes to -1.4 angstroms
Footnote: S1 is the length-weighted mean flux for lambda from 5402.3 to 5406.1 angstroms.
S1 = 95.5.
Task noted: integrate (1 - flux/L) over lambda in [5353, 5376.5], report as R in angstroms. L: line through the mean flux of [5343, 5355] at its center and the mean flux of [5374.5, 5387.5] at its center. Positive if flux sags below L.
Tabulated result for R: 0.6 angstroms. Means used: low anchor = 96.4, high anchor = 105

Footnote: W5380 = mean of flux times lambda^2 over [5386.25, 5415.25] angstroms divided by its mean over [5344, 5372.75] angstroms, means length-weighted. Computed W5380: 1.04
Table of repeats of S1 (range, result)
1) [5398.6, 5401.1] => 98.7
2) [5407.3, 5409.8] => 93.5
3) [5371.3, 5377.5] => 97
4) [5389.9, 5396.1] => 103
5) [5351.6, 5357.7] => 99.8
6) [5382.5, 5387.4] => 108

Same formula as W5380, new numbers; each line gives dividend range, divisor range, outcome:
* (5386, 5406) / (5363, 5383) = 1.03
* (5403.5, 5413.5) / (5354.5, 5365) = 0.96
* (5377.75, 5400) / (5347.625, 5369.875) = 1.07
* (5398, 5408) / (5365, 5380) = 1.00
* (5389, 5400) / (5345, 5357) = 1.06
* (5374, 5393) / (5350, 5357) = 1.08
